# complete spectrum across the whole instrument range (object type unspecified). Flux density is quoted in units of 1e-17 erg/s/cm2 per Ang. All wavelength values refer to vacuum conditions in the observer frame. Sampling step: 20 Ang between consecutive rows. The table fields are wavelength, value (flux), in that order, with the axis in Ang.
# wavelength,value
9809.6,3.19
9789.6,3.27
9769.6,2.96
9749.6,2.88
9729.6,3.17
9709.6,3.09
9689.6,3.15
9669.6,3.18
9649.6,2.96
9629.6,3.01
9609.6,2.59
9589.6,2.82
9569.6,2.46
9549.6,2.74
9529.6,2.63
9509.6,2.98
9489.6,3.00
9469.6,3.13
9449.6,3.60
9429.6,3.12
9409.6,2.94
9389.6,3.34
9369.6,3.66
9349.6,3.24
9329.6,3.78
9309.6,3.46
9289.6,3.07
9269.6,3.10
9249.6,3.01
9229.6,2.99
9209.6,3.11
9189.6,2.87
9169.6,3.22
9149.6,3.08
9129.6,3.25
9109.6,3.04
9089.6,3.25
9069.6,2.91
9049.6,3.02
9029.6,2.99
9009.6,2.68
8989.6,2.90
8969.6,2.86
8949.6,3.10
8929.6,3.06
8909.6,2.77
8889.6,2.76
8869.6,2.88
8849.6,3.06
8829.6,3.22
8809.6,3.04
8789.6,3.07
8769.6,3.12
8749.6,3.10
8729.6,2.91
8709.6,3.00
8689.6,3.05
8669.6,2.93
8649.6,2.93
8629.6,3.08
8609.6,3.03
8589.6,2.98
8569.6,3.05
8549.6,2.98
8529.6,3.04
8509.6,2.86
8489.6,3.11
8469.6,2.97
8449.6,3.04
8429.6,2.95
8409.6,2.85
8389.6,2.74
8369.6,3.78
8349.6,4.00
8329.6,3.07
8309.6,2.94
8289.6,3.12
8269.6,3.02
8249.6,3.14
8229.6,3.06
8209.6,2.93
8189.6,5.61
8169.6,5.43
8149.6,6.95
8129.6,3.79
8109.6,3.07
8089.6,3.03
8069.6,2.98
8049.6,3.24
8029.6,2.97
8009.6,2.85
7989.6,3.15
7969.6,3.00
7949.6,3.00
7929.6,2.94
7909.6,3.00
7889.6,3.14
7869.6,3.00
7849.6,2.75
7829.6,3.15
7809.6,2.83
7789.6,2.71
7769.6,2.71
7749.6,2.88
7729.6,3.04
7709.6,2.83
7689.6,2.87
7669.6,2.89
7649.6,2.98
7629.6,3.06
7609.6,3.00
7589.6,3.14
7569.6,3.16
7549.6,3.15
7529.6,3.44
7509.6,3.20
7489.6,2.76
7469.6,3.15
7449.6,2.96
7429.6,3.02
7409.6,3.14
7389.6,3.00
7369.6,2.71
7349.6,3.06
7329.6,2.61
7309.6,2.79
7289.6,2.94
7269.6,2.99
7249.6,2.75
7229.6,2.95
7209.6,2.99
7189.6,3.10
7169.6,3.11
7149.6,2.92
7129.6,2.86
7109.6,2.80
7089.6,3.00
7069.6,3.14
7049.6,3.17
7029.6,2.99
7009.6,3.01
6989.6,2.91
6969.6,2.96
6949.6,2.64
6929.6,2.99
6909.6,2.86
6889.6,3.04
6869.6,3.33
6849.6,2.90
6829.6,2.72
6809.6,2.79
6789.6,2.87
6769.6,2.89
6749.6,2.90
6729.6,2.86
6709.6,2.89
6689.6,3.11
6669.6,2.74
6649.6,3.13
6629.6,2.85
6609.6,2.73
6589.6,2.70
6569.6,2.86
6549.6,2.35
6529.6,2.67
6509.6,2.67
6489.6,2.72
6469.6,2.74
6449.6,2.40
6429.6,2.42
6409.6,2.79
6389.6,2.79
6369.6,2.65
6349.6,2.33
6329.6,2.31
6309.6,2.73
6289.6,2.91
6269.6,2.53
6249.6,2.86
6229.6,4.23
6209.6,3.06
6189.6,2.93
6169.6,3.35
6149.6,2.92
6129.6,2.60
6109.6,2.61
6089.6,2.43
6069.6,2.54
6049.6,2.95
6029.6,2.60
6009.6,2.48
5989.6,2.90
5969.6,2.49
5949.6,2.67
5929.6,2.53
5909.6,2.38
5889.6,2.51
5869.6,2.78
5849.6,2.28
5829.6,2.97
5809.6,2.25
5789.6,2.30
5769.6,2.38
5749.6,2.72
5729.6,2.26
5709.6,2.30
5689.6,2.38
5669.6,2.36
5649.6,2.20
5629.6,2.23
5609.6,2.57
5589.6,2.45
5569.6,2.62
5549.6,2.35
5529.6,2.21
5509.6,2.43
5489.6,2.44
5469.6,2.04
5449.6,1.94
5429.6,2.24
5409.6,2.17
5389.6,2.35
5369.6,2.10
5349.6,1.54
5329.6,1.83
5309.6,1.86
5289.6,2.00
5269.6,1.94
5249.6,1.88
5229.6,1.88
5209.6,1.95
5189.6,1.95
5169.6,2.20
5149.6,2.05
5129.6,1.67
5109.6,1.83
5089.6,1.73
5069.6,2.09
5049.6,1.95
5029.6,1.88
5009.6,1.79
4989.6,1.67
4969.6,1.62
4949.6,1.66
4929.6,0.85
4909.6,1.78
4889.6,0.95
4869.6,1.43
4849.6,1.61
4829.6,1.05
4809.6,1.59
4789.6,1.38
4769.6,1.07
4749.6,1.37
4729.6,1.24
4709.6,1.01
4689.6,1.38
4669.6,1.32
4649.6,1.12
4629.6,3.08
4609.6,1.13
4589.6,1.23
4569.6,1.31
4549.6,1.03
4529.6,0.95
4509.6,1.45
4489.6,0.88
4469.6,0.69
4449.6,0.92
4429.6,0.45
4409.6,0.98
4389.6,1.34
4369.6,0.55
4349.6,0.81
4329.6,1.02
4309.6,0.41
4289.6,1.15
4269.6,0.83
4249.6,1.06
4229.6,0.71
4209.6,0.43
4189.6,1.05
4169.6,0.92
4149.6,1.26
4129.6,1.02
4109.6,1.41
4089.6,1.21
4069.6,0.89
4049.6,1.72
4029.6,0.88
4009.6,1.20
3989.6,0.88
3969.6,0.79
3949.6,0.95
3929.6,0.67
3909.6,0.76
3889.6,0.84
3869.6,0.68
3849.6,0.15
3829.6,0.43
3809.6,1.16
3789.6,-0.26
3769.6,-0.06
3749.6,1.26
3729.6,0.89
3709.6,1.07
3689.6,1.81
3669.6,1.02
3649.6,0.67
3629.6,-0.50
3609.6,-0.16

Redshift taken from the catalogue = 0.24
